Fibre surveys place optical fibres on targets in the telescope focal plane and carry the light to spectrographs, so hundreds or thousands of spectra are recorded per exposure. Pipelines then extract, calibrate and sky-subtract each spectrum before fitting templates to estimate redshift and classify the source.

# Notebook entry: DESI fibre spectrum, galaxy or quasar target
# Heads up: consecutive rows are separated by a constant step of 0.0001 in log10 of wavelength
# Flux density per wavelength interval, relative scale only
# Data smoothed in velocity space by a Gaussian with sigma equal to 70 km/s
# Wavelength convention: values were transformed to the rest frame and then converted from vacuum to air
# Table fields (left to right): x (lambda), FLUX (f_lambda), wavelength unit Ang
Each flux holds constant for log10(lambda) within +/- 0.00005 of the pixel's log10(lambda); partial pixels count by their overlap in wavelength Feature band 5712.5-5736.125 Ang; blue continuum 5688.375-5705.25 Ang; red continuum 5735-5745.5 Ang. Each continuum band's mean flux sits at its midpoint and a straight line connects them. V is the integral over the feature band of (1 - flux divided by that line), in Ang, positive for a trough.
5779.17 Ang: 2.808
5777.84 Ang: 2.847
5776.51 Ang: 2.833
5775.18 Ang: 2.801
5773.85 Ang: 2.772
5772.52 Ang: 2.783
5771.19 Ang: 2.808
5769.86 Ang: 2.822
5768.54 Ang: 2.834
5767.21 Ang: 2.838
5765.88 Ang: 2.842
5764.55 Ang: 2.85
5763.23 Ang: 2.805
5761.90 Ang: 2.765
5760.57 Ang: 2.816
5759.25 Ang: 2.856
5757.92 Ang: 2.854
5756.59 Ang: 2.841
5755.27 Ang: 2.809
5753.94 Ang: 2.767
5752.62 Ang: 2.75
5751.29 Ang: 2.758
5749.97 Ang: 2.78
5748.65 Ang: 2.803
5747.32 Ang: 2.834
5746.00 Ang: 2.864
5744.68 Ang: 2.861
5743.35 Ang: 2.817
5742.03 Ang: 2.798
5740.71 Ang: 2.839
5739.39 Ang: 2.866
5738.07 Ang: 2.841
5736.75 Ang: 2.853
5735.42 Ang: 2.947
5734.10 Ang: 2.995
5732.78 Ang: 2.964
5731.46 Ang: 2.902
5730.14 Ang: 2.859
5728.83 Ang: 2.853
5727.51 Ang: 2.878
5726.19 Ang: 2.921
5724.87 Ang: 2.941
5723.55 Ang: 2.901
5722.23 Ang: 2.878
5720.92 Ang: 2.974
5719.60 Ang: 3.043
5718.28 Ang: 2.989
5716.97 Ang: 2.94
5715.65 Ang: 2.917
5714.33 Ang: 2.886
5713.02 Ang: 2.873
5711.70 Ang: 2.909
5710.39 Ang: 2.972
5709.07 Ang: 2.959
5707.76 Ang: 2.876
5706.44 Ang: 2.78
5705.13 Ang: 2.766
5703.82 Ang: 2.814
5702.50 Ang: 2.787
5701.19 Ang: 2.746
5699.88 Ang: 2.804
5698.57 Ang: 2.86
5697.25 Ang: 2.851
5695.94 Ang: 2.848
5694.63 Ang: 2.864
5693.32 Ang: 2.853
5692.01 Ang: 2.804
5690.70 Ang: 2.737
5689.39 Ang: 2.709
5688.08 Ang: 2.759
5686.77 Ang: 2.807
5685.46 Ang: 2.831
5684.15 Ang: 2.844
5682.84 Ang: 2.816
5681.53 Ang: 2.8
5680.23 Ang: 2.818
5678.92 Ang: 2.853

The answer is -0.78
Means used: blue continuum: 2.8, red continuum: 2.85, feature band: 2.93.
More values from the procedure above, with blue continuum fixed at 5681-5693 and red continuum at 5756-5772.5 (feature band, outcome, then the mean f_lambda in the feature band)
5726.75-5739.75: -0.4 Ang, 2.9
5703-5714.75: -0.3 Ang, 2.87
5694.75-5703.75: -0.1 Ang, 2.82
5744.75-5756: 0.1 Ang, 2.8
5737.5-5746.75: -0.1 Ang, 2.84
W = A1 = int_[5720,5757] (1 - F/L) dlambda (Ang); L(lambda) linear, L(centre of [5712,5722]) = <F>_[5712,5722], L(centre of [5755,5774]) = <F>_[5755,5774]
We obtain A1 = 0.3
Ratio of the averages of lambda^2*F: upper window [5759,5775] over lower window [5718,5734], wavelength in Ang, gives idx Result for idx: 0.98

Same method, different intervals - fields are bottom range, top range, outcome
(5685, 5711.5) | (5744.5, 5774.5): 1.02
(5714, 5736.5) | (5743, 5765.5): 0.97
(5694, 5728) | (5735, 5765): 0.99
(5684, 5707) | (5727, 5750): 1.04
